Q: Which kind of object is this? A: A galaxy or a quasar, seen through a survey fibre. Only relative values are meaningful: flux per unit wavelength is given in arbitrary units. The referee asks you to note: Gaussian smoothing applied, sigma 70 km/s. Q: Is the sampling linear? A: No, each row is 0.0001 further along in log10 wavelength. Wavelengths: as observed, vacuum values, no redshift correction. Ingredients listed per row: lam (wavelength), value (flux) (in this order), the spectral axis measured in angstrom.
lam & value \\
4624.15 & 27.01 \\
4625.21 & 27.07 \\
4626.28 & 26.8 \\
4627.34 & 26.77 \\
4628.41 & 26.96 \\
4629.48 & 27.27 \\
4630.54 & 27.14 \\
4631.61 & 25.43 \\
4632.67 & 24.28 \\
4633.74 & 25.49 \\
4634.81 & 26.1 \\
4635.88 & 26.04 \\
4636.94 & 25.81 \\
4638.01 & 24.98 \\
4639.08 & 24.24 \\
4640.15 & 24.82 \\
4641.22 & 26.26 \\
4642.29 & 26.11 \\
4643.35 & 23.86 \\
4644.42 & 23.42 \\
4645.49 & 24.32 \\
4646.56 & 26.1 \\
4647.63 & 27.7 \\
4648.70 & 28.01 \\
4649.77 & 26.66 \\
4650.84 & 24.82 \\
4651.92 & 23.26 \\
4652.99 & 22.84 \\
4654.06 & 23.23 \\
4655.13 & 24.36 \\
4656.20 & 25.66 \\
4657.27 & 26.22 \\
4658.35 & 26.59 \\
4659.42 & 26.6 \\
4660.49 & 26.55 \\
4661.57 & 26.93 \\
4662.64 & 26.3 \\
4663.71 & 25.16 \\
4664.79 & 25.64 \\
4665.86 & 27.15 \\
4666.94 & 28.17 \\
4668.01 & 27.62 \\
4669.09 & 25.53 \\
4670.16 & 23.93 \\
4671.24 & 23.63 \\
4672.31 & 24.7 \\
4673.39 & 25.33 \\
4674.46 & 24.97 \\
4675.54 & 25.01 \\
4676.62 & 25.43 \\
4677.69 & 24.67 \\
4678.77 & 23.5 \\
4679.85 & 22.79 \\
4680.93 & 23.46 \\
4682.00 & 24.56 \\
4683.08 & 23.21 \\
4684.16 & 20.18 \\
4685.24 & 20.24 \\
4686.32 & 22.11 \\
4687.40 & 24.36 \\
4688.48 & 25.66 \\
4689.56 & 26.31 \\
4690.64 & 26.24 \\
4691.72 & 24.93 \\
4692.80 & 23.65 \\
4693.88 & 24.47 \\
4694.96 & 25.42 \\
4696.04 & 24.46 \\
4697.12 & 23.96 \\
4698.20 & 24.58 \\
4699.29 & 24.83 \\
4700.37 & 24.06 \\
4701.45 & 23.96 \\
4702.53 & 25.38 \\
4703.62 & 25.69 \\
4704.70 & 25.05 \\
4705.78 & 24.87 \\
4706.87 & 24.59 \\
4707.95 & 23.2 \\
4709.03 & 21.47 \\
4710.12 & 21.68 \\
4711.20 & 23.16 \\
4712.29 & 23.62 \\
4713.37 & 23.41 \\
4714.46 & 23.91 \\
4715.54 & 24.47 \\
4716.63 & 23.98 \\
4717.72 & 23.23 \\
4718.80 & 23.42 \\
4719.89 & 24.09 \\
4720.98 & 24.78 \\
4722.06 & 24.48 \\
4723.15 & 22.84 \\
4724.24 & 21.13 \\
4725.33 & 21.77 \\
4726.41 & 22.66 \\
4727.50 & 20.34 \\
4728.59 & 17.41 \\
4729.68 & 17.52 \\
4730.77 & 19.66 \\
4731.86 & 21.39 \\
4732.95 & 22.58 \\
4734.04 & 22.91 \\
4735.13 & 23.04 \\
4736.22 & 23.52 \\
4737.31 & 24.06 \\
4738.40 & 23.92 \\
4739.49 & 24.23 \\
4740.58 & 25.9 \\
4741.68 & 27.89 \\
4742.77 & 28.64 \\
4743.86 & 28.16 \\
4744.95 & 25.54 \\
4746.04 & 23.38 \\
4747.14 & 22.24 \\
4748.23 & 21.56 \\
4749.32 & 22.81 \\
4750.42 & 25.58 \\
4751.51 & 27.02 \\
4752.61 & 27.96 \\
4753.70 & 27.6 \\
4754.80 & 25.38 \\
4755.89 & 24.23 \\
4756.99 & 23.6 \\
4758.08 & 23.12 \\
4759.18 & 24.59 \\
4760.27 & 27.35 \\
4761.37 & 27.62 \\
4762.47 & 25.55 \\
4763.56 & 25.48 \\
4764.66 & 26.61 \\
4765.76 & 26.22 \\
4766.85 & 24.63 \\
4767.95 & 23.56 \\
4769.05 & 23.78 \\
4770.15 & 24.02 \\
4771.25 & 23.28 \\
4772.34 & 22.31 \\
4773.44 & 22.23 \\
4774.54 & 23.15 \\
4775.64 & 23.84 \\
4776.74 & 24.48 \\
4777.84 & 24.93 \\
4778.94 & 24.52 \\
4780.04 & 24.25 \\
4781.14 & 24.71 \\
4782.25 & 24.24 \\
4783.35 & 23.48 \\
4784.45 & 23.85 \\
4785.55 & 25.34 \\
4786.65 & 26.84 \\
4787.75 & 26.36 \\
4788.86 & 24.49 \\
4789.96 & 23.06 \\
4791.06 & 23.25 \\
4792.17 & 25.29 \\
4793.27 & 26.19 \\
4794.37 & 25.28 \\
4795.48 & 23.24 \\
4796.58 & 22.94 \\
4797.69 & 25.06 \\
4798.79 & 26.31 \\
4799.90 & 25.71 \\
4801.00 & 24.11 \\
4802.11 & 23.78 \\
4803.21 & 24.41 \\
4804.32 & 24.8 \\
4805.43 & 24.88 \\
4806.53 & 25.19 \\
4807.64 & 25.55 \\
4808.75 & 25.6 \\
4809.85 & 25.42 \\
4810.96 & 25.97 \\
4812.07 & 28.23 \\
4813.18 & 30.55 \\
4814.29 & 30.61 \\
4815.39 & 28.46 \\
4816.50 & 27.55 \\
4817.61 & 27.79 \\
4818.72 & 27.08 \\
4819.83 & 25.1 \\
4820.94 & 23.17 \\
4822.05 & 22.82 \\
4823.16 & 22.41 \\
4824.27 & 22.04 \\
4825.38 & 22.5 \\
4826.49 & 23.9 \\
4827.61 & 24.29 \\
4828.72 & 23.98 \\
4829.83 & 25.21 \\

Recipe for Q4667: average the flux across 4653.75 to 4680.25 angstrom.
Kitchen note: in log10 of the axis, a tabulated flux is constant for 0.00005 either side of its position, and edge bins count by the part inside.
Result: 25.5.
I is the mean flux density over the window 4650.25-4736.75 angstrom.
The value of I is 24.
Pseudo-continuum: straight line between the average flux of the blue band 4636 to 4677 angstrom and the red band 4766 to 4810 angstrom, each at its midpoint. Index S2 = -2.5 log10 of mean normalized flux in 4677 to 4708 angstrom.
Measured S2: 0.045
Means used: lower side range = 25.5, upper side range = 24.5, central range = 24.2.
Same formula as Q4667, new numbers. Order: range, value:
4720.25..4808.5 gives 24.3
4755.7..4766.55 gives 25.5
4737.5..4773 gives 25.1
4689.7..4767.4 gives 24.1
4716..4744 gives 23.1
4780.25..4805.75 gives 24.7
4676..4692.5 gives 23.8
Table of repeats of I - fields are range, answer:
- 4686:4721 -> 24.2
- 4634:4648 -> 25.3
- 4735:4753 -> 25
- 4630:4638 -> 25.7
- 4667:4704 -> 24.4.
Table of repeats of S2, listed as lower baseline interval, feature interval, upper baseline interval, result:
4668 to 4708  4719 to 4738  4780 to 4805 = 0.11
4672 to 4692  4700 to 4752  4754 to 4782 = 0.04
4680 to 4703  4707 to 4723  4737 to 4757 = 0.05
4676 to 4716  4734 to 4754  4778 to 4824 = -0.02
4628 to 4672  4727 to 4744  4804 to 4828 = 0.11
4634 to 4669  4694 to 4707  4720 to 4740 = -0.06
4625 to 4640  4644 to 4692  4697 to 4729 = -0.01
